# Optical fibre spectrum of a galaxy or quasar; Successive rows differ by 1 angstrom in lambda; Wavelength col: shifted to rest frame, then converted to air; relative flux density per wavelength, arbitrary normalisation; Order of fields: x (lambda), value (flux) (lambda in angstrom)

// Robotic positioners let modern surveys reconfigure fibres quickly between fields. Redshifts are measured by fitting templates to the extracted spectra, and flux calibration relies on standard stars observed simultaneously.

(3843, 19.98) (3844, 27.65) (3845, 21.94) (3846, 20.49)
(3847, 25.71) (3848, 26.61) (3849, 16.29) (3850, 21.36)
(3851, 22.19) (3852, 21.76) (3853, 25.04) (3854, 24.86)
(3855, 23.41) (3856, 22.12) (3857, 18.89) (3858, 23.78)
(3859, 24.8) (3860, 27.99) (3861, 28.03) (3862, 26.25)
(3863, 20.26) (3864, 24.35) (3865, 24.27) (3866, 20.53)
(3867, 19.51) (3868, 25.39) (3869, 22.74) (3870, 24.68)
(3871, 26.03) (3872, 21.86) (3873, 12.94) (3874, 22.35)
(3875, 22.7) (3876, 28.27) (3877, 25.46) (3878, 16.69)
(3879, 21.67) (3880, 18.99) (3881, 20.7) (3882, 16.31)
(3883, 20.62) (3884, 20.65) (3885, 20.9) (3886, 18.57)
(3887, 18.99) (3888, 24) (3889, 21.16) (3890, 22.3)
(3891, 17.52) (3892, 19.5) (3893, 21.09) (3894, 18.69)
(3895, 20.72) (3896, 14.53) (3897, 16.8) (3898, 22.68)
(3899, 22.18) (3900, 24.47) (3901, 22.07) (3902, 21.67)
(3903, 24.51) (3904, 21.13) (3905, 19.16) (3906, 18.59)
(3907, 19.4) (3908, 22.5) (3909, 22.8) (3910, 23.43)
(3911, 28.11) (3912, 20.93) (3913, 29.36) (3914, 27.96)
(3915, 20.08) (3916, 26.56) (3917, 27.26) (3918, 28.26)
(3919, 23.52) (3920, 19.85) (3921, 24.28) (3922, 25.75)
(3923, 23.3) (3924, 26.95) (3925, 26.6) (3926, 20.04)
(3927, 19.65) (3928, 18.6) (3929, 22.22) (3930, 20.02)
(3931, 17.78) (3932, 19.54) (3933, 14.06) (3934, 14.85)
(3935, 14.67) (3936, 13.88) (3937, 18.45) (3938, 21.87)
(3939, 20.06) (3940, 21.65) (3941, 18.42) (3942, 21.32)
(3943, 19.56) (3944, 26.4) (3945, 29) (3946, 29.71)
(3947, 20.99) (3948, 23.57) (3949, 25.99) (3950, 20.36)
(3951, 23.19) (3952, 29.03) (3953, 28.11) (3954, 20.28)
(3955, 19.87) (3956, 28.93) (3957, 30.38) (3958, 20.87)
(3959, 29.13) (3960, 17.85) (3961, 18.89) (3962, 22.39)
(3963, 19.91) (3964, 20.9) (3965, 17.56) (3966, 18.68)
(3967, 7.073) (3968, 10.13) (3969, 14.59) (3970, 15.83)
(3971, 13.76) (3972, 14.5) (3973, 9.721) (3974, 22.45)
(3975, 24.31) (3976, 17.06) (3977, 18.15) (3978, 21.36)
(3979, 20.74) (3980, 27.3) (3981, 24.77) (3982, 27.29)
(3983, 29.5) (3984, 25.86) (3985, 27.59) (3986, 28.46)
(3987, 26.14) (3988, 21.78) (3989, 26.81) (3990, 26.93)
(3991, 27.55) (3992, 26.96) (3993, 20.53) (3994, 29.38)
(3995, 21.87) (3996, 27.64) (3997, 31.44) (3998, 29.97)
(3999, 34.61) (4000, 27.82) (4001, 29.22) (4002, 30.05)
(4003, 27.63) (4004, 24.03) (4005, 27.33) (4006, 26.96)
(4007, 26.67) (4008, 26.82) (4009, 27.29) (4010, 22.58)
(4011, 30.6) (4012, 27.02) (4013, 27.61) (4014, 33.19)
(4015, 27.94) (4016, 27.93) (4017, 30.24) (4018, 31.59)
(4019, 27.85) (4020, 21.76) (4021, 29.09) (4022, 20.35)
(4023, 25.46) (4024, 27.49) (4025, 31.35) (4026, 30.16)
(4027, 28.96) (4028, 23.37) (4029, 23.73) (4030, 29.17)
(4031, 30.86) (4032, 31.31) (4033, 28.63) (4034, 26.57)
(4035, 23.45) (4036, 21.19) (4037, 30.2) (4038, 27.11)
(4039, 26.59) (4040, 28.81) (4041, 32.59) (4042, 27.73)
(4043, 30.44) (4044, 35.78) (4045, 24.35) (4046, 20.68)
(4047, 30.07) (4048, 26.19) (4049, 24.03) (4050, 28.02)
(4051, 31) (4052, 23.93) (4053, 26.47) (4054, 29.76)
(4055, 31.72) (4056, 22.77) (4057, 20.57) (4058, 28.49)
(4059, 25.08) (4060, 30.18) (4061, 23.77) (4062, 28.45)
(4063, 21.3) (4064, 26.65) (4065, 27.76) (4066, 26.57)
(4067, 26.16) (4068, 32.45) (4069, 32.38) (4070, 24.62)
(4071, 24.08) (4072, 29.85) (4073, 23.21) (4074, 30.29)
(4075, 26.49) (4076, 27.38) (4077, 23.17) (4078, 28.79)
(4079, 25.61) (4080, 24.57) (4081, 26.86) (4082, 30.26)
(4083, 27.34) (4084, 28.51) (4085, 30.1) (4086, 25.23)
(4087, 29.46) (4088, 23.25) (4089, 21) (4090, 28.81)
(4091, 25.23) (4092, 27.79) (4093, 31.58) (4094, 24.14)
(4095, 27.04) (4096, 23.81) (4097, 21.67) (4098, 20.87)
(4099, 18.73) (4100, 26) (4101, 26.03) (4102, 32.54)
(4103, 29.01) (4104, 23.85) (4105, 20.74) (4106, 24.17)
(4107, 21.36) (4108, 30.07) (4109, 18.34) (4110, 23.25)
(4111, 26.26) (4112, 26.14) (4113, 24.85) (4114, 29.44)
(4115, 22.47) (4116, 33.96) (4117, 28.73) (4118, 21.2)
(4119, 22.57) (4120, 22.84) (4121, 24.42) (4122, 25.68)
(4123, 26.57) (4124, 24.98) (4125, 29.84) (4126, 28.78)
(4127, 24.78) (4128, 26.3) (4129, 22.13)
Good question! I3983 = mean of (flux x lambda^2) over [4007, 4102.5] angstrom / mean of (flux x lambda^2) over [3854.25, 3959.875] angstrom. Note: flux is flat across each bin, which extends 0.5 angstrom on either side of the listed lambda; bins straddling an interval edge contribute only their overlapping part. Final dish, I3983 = 1.31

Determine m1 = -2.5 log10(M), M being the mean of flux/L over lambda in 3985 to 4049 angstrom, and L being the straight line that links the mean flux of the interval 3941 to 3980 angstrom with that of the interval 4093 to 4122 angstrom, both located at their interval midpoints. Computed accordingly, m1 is -0.22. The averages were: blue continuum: 20.9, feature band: 27.5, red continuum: 24.9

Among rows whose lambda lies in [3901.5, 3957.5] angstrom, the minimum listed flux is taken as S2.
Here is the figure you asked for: 13.88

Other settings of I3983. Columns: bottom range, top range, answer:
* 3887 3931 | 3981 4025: 1.29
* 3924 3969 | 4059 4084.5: 1.37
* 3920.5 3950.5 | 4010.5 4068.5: 1.36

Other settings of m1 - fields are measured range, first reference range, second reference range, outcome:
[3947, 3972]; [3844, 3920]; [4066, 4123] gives 0.15 mag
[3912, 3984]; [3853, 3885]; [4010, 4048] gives 0.16 mag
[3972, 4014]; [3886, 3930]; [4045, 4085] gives -0.04 mag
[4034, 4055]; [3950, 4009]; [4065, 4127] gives -0.11 mag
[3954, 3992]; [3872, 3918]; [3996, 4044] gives 0.19 mag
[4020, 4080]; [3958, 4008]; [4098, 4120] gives -0.12 mag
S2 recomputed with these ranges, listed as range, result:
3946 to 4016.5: 7.073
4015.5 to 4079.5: 20.35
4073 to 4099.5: 18.73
